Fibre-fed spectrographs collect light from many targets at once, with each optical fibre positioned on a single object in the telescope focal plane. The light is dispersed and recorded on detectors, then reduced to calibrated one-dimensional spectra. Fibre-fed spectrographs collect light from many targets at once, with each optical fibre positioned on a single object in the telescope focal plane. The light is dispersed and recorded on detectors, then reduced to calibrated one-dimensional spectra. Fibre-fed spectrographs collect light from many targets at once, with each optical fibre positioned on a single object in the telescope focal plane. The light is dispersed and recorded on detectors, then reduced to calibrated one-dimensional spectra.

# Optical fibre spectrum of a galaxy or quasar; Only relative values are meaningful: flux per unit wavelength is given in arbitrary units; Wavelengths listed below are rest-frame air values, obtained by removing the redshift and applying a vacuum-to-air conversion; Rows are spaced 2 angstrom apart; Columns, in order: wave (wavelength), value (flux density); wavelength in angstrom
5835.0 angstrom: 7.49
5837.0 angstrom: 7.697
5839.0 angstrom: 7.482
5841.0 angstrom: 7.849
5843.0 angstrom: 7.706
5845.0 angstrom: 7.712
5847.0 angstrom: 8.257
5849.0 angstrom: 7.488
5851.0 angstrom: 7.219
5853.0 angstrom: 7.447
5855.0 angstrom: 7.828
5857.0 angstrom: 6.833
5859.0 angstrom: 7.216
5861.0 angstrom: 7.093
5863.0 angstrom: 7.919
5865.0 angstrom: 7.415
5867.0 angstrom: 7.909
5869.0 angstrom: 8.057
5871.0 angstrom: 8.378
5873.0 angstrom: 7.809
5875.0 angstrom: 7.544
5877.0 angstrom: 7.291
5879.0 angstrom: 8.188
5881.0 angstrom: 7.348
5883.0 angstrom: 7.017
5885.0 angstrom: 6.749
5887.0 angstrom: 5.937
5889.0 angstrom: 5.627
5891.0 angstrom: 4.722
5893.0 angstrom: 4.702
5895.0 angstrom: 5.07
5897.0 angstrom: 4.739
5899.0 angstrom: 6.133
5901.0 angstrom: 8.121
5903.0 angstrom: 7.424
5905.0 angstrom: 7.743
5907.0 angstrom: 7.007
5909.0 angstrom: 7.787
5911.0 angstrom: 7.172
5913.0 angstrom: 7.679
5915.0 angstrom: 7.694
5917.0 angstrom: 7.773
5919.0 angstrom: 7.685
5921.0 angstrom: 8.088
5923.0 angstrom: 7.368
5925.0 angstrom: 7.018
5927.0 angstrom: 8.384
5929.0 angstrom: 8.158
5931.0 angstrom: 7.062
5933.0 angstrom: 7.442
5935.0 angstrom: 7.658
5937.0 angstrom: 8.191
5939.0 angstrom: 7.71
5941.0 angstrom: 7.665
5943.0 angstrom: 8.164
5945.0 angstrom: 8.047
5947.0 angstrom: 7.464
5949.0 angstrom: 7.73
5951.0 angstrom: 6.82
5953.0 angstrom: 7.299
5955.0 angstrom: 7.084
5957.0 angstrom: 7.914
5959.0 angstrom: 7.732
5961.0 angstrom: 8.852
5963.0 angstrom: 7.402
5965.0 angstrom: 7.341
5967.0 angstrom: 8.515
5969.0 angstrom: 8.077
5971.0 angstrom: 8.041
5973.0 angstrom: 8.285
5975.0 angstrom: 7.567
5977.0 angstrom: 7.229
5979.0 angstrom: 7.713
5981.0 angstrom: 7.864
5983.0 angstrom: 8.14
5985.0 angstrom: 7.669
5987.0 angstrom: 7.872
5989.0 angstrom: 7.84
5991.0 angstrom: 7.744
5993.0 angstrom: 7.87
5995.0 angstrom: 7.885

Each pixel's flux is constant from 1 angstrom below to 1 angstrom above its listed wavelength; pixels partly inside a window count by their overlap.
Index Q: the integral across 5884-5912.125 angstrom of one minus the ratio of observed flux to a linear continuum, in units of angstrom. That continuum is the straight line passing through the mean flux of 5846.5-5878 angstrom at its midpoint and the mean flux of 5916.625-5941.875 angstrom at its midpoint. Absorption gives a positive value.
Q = 4.8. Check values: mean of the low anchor 7.6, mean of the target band 6.36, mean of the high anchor 7.71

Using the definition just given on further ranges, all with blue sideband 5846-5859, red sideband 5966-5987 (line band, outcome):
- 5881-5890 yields 1.4 angstrom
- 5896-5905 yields 1.1 angstrom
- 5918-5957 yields 0.7 angstrom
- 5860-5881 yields -0.5 angstrom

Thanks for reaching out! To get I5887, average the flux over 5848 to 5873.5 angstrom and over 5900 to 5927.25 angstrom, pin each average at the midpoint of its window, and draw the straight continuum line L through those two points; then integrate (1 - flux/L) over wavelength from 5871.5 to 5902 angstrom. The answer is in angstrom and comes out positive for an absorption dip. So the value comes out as 4.4 angstrom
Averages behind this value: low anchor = 7.58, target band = 6.5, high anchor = 7.62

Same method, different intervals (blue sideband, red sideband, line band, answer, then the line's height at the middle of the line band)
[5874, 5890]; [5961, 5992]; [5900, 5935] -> -1.6 angstrom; 7.3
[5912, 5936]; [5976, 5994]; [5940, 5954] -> 0.2 angstrom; 7.71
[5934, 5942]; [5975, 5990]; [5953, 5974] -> -0.3 angstrom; 7.77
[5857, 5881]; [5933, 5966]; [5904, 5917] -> 0.2 angstrom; 7.67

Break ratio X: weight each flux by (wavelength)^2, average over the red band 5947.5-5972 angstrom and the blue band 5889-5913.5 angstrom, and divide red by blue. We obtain 1.22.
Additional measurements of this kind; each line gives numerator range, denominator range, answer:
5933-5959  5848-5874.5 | 1.04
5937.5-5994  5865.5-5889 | 1.08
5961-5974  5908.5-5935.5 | 1.07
